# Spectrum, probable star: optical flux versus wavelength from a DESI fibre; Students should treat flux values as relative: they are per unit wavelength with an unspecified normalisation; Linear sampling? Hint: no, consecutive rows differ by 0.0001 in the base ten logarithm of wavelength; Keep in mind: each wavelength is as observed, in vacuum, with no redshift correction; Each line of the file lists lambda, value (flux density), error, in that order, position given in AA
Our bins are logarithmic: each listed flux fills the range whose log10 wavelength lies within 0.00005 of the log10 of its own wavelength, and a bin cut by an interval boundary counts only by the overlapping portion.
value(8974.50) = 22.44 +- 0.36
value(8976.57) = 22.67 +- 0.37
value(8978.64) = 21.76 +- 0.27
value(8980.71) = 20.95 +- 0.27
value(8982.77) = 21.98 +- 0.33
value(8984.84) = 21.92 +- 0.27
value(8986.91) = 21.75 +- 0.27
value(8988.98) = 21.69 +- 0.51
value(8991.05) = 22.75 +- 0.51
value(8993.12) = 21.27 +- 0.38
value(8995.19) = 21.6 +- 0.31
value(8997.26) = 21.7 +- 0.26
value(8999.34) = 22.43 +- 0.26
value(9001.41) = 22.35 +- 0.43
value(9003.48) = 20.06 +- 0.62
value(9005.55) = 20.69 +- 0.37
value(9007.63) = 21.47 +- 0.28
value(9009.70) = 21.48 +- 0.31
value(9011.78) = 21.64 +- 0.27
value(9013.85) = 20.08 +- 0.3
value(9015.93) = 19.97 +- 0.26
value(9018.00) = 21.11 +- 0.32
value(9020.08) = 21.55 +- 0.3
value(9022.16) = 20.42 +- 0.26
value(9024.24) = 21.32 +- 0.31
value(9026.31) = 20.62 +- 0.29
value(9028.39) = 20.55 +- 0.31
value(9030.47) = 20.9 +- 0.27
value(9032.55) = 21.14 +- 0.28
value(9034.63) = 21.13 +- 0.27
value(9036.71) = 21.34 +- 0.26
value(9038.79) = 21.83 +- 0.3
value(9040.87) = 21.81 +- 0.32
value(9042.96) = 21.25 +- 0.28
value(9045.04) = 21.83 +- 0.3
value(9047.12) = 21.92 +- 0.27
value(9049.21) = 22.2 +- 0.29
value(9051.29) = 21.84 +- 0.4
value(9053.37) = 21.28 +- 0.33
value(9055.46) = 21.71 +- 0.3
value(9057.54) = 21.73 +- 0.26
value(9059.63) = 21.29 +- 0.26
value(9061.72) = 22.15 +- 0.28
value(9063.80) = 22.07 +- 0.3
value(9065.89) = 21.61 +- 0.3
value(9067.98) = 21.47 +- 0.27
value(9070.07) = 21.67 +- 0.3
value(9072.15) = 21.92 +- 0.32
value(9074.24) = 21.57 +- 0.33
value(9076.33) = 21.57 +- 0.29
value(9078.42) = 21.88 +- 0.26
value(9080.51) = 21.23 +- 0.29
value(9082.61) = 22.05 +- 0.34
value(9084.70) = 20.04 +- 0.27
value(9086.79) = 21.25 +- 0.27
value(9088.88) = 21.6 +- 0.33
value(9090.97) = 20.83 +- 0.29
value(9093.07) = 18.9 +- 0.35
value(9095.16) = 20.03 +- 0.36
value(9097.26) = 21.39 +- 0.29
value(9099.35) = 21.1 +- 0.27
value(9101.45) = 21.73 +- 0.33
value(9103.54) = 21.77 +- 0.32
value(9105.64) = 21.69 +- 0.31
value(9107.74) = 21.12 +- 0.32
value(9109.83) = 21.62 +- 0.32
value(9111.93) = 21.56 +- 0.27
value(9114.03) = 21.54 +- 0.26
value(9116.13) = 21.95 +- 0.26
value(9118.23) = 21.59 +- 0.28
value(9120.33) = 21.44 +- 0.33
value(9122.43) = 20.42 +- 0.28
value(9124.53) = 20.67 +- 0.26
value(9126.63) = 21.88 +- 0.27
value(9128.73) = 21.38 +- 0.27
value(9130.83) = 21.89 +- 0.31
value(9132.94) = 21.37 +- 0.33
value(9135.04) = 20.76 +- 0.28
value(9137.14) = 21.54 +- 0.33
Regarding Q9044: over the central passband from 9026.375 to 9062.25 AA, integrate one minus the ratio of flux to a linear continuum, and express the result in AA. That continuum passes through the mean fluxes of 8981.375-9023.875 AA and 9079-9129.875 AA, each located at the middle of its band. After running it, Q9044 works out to -0.3 AA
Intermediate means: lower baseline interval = 21.4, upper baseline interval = 21.2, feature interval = 21.5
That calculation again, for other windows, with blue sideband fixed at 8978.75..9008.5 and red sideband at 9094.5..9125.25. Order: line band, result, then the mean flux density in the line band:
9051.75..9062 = -0.1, 21.6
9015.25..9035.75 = 0.6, 20.9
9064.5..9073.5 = -0.1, 21.7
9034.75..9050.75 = -0.2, 21.7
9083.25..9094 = 0.4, 20.6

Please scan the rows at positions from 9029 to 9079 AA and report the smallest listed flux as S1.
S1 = 20.9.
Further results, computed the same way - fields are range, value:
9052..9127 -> 18.9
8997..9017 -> 19.97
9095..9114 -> 20.03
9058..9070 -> 21.29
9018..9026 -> 20.42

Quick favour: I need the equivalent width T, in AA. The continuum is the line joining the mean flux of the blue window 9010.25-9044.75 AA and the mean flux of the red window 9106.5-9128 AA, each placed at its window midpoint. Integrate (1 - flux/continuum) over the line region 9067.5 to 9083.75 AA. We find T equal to -0.33 AA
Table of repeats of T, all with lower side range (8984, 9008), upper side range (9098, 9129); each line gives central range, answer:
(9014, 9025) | 0.4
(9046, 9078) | -0.3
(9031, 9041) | 0.1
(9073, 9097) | 0.5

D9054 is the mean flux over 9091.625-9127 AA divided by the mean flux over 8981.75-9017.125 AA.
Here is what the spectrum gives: 1.0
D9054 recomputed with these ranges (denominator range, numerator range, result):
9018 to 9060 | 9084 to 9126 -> 0.99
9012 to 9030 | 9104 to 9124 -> 1.03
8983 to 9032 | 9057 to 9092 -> 1.01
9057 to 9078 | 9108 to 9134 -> 0.99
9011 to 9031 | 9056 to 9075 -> 1.04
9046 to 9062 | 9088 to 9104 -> 0.96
